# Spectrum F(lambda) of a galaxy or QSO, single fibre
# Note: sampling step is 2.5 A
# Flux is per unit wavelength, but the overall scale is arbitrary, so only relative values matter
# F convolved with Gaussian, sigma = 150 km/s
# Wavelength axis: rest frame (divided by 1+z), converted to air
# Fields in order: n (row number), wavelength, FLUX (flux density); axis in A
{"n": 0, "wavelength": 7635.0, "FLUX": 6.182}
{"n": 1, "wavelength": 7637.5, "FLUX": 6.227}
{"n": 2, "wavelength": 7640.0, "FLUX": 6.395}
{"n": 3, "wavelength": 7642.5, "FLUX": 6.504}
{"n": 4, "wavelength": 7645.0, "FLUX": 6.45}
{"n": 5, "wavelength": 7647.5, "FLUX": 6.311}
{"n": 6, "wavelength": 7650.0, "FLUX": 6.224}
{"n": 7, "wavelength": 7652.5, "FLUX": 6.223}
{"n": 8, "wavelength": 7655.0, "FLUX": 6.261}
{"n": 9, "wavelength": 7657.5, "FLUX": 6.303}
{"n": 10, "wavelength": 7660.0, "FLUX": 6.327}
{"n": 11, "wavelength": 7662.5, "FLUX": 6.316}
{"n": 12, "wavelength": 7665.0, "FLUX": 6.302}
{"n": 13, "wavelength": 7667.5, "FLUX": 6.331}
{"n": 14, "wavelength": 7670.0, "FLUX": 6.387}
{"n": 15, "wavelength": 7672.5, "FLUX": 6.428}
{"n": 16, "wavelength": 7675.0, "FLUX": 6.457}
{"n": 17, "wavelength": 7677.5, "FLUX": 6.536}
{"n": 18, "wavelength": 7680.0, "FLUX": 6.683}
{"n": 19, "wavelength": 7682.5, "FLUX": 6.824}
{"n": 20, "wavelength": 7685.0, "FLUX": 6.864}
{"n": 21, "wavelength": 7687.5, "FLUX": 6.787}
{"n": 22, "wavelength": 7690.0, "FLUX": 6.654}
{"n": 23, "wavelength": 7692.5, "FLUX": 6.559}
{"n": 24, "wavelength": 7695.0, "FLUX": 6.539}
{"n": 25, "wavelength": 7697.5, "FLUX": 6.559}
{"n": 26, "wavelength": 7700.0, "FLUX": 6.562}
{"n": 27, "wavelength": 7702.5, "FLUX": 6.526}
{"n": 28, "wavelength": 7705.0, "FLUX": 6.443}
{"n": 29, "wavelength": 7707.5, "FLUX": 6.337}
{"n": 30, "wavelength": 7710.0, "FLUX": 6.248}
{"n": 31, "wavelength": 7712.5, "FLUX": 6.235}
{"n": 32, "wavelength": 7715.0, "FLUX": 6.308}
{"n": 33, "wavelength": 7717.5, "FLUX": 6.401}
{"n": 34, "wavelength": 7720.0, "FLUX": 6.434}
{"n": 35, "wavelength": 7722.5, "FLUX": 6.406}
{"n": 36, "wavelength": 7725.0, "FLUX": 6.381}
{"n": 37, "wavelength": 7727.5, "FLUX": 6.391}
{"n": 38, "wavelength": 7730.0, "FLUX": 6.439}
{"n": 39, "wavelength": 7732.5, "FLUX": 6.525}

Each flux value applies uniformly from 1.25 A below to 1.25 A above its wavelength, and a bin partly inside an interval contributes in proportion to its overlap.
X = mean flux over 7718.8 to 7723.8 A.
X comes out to 6.42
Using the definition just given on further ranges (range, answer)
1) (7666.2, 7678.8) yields 6.43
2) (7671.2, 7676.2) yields 6.44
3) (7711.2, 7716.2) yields 6.27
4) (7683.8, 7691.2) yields 6.77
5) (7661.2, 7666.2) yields 6.31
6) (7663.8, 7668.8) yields 6.32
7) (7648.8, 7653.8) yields 6.22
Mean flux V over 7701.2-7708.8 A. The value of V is 6.43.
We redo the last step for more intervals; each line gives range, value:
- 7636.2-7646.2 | 6.39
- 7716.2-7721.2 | 6.42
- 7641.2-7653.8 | 6.34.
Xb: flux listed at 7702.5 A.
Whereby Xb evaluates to 6.526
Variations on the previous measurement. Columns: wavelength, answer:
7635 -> 6.182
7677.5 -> 6.536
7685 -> 6.864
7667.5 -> 6.331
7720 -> 6.434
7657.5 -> 6.303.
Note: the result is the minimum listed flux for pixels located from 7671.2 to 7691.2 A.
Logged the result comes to 6.428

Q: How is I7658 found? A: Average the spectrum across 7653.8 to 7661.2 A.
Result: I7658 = 6.3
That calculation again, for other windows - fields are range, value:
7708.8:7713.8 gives 6.24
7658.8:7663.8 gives 6.32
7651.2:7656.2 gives 6.24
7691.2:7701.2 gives 6.56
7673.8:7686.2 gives 6.67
